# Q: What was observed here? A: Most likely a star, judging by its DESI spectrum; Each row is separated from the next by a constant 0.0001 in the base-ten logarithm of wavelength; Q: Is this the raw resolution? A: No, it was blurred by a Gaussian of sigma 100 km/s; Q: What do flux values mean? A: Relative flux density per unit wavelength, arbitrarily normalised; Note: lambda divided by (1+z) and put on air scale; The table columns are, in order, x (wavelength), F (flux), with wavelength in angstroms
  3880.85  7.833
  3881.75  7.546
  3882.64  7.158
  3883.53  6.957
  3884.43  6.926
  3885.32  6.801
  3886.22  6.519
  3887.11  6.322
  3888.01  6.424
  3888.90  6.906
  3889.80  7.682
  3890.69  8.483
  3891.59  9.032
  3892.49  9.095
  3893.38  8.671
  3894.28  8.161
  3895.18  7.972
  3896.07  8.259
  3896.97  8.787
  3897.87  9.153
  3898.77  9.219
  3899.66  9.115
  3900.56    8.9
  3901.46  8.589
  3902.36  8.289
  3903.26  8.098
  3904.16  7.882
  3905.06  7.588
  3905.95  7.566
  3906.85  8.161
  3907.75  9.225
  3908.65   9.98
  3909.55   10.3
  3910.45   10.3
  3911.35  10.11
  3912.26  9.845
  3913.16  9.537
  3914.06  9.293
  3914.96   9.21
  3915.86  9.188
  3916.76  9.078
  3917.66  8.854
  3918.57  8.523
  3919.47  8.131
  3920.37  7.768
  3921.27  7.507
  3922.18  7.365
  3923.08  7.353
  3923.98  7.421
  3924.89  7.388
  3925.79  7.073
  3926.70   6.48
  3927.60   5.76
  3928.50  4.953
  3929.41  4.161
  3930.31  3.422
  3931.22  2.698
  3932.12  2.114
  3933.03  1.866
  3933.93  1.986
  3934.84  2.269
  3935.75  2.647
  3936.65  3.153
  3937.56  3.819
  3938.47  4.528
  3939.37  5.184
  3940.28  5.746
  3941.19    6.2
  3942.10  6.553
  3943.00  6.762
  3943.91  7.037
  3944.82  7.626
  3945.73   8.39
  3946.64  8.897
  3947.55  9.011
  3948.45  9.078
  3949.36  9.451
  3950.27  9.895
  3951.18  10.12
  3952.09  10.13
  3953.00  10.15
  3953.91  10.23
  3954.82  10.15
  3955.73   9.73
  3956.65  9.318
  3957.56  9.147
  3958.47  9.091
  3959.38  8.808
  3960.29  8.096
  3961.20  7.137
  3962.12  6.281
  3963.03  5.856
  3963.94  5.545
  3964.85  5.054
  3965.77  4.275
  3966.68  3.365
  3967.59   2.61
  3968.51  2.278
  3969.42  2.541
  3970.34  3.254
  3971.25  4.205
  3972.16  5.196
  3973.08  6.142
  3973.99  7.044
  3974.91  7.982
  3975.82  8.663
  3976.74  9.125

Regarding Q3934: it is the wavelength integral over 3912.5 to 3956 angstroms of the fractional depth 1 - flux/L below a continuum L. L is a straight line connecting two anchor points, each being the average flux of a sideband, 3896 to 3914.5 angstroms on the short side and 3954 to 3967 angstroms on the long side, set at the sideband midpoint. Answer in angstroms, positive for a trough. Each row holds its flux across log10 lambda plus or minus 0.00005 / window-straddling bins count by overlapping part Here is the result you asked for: 6.2 angstroms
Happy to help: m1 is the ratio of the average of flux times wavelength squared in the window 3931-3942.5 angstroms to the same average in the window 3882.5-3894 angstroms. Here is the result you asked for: 0.52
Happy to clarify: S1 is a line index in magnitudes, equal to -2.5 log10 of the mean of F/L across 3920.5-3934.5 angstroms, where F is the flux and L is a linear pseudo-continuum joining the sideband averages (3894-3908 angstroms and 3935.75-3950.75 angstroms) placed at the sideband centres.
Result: 0.395 mag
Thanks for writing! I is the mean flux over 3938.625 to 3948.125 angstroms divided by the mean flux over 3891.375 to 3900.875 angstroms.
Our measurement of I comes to 0.8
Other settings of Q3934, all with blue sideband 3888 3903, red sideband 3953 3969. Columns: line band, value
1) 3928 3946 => 7.1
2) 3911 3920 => -1.3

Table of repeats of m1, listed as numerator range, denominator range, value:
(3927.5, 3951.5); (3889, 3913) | 0.66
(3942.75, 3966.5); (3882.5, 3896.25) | 1.12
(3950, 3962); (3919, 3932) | 1.53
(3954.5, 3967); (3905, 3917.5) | 0.80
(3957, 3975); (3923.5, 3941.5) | 1.30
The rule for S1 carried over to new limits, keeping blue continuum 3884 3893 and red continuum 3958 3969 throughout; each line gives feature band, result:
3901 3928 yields -0.223 mag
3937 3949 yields -0.113 mag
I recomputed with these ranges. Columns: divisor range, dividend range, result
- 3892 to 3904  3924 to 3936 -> 0.49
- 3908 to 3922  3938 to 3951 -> 0.82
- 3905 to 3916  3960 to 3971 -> 0.50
